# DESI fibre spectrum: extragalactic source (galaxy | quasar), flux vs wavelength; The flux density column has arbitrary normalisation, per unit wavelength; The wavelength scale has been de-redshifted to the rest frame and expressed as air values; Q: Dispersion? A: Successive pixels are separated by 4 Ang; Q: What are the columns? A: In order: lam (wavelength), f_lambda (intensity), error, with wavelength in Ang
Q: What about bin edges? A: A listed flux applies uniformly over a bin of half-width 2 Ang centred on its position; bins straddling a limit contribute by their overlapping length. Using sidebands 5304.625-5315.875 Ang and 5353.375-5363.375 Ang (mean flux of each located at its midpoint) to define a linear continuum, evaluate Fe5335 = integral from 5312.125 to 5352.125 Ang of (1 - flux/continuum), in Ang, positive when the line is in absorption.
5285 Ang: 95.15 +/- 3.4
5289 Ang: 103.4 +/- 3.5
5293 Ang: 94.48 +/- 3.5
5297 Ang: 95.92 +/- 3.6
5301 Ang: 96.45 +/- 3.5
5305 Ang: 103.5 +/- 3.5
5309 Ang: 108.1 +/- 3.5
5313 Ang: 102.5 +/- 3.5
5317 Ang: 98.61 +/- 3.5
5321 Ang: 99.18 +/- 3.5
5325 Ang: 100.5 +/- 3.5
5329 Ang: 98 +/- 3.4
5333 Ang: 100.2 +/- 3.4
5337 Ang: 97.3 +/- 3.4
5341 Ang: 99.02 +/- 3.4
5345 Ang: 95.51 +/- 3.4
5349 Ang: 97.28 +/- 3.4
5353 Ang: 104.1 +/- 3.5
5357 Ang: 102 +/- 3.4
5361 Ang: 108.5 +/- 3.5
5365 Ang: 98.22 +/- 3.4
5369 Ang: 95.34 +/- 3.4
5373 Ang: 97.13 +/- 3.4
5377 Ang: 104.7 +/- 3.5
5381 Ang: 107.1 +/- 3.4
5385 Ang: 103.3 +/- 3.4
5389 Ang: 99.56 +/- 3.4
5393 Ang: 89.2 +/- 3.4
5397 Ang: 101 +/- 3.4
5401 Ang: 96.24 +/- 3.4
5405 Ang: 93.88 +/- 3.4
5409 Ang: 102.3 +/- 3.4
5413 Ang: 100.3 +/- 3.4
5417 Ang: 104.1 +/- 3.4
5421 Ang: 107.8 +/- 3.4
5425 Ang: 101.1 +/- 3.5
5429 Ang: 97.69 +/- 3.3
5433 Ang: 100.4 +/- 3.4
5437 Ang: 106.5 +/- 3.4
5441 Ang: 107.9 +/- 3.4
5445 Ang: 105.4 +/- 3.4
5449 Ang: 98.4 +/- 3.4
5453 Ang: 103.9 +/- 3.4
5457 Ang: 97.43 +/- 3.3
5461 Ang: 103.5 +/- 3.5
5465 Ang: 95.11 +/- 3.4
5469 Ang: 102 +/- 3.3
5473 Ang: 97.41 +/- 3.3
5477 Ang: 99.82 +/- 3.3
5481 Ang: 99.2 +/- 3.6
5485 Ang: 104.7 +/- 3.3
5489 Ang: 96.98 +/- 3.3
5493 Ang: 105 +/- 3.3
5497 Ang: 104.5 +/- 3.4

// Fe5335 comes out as 2.2 Ang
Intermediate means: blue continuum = 104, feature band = 98.9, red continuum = 105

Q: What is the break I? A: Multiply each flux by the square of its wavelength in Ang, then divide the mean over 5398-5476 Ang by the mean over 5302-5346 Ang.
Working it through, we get 1.1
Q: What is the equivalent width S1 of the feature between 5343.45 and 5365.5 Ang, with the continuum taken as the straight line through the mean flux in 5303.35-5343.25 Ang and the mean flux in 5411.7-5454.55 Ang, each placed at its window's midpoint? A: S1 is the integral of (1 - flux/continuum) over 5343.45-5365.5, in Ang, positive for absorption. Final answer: 0.0 Ang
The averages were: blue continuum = 101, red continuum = 103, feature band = 101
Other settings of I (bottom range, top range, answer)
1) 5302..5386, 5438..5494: 1.05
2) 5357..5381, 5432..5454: 1.05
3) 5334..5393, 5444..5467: 1.04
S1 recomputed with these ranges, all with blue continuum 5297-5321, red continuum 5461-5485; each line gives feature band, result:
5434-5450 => -0.8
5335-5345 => 0.3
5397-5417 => 0.2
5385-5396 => 0.4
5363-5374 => 0.4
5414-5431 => -0.4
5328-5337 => 0.2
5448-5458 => -0.1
